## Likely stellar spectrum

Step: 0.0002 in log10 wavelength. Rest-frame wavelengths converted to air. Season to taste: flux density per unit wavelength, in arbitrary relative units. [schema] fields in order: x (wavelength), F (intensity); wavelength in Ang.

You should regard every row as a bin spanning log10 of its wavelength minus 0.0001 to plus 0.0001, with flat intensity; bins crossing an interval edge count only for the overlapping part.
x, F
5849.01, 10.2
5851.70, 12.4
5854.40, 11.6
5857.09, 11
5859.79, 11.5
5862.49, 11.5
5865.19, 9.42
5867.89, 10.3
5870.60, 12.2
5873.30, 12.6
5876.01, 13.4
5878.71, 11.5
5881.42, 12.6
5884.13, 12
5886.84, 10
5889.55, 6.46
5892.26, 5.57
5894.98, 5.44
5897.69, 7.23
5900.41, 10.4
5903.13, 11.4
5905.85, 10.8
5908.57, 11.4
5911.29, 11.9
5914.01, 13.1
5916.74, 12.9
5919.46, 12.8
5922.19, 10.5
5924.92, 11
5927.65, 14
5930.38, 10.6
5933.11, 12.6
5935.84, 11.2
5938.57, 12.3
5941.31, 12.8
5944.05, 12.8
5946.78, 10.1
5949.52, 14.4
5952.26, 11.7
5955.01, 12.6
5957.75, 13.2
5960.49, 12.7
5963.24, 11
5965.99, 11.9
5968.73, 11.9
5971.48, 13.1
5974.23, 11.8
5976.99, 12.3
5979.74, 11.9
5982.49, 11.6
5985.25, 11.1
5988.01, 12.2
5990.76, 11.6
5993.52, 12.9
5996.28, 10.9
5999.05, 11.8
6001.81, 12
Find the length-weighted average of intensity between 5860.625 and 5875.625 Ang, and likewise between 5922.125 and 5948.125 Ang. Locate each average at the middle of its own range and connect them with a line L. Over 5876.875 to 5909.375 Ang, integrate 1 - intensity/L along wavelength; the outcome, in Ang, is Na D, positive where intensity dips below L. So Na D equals 5.5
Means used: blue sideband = 11.4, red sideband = 11.9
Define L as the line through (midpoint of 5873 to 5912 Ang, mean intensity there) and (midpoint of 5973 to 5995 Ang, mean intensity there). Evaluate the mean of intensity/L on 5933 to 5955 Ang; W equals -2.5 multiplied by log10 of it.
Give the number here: -0.10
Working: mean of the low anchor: 10.1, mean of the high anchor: 11.9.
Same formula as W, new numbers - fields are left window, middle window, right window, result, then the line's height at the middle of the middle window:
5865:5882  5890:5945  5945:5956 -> 0.105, 12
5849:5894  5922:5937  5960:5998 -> -0.033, 11.4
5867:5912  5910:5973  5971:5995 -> -0.091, 11.2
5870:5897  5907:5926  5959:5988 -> -0.115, 10.7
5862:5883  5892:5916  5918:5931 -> 0.184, 11.8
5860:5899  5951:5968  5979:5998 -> -0.082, 11.3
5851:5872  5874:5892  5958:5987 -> 0.062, 11.4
